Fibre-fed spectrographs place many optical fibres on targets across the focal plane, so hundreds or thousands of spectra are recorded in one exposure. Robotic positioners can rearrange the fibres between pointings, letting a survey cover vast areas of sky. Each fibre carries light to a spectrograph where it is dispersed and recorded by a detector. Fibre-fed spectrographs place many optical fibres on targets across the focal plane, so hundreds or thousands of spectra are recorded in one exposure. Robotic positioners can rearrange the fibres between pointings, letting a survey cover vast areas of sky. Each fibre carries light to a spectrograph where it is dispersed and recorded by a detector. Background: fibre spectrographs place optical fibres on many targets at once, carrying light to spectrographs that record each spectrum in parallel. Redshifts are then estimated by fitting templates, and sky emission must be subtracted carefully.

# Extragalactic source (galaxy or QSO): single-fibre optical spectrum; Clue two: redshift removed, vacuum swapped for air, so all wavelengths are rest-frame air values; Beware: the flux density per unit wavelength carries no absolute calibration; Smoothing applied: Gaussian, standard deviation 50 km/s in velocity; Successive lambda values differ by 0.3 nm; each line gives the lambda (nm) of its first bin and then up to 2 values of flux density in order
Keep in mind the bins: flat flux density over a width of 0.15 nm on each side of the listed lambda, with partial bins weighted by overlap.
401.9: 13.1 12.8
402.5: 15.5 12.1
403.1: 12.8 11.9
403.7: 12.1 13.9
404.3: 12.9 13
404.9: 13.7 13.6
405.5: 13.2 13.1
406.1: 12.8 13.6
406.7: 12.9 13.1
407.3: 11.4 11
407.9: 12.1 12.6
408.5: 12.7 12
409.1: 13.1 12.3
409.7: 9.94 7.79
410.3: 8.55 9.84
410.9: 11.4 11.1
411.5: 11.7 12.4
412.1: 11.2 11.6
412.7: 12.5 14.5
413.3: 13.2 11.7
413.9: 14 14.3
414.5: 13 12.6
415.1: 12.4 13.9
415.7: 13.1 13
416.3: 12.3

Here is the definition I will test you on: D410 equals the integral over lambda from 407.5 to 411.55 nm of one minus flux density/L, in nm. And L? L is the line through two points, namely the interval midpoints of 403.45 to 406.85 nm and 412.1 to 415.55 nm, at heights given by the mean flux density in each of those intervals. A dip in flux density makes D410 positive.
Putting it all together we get 0.59 nm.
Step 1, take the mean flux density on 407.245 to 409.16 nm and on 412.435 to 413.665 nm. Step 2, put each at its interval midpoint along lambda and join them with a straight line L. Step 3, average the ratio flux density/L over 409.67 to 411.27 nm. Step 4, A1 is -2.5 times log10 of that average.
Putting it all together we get 0.277 mag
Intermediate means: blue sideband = 12.1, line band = 9.69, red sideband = 12.9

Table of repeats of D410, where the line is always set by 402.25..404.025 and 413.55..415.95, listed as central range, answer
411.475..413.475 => 0.10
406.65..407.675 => 0.07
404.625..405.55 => -0.03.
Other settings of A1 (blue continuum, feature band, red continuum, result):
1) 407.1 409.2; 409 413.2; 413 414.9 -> 0.130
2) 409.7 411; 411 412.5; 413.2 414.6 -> -0.068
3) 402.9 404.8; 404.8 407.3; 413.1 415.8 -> -0.023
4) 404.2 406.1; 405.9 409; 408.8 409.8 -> 0.004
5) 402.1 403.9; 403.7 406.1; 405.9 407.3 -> -0.027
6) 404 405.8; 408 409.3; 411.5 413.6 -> 0.027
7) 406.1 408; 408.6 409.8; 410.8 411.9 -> 0.006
